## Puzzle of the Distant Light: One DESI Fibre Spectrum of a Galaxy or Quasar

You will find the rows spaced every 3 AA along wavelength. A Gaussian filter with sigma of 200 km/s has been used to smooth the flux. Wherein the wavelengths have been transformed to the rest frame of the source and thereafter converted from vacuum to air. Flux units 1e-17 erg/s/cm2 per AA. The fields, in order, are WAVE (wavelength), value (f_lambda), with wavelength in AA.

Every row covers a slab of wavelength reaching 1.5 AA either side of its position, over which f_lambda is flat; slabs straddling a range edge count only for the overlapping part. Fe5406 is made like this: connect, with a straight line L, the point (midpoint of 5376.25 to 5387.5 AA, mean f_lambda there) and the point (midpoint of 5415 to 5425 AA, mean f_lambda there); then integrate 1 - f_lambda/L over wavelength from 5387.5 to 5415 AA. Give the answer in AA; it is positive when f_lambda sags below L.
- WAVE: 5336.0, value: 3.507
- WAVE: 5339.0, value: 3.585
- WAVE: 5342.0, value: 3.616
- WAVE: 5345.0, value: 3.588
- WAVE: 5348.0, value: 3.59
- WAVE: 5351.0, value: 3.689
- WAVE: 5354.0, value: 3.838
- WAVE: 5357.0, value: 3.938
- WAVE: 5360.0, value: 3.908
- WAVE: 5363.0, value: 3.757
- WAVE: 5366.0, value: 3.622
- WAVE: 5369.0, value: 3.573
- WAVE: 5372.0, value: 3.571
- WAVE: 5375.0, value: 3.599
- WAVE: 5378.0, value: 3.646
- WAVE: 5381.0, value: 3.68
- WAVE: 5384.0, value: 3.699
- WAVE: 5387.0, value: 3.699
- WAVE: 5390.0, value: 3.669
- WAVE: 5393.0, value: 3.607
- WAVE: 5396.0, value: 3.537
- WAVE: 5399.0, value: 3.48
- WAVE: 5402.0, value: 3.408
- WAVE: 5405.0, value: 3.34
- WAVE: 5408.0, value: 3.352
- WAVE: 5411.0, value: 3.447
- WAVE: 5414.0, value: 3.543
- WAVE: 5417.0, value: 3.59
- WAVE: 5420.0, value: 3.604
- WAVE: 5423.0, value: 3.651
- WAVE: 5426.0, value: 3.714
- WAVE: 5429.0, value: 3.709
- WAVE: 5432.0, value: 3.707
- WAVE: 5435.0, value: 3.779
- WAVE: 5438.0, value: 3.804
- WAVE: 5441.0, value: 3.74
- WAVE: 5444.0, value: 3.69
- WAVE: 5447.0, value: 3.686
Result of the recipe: 1.2 AA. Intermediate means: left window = 3.68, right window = 3.62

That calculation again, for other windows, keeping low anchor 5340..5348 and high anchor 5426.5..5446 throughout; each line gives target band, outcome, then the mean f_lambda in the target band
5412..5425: 0.4 AA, 3.6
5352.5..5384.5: -0.7 AA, 3.71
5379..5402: 0.4 AA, 3.61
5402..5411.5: 0.8 AA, 3.38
